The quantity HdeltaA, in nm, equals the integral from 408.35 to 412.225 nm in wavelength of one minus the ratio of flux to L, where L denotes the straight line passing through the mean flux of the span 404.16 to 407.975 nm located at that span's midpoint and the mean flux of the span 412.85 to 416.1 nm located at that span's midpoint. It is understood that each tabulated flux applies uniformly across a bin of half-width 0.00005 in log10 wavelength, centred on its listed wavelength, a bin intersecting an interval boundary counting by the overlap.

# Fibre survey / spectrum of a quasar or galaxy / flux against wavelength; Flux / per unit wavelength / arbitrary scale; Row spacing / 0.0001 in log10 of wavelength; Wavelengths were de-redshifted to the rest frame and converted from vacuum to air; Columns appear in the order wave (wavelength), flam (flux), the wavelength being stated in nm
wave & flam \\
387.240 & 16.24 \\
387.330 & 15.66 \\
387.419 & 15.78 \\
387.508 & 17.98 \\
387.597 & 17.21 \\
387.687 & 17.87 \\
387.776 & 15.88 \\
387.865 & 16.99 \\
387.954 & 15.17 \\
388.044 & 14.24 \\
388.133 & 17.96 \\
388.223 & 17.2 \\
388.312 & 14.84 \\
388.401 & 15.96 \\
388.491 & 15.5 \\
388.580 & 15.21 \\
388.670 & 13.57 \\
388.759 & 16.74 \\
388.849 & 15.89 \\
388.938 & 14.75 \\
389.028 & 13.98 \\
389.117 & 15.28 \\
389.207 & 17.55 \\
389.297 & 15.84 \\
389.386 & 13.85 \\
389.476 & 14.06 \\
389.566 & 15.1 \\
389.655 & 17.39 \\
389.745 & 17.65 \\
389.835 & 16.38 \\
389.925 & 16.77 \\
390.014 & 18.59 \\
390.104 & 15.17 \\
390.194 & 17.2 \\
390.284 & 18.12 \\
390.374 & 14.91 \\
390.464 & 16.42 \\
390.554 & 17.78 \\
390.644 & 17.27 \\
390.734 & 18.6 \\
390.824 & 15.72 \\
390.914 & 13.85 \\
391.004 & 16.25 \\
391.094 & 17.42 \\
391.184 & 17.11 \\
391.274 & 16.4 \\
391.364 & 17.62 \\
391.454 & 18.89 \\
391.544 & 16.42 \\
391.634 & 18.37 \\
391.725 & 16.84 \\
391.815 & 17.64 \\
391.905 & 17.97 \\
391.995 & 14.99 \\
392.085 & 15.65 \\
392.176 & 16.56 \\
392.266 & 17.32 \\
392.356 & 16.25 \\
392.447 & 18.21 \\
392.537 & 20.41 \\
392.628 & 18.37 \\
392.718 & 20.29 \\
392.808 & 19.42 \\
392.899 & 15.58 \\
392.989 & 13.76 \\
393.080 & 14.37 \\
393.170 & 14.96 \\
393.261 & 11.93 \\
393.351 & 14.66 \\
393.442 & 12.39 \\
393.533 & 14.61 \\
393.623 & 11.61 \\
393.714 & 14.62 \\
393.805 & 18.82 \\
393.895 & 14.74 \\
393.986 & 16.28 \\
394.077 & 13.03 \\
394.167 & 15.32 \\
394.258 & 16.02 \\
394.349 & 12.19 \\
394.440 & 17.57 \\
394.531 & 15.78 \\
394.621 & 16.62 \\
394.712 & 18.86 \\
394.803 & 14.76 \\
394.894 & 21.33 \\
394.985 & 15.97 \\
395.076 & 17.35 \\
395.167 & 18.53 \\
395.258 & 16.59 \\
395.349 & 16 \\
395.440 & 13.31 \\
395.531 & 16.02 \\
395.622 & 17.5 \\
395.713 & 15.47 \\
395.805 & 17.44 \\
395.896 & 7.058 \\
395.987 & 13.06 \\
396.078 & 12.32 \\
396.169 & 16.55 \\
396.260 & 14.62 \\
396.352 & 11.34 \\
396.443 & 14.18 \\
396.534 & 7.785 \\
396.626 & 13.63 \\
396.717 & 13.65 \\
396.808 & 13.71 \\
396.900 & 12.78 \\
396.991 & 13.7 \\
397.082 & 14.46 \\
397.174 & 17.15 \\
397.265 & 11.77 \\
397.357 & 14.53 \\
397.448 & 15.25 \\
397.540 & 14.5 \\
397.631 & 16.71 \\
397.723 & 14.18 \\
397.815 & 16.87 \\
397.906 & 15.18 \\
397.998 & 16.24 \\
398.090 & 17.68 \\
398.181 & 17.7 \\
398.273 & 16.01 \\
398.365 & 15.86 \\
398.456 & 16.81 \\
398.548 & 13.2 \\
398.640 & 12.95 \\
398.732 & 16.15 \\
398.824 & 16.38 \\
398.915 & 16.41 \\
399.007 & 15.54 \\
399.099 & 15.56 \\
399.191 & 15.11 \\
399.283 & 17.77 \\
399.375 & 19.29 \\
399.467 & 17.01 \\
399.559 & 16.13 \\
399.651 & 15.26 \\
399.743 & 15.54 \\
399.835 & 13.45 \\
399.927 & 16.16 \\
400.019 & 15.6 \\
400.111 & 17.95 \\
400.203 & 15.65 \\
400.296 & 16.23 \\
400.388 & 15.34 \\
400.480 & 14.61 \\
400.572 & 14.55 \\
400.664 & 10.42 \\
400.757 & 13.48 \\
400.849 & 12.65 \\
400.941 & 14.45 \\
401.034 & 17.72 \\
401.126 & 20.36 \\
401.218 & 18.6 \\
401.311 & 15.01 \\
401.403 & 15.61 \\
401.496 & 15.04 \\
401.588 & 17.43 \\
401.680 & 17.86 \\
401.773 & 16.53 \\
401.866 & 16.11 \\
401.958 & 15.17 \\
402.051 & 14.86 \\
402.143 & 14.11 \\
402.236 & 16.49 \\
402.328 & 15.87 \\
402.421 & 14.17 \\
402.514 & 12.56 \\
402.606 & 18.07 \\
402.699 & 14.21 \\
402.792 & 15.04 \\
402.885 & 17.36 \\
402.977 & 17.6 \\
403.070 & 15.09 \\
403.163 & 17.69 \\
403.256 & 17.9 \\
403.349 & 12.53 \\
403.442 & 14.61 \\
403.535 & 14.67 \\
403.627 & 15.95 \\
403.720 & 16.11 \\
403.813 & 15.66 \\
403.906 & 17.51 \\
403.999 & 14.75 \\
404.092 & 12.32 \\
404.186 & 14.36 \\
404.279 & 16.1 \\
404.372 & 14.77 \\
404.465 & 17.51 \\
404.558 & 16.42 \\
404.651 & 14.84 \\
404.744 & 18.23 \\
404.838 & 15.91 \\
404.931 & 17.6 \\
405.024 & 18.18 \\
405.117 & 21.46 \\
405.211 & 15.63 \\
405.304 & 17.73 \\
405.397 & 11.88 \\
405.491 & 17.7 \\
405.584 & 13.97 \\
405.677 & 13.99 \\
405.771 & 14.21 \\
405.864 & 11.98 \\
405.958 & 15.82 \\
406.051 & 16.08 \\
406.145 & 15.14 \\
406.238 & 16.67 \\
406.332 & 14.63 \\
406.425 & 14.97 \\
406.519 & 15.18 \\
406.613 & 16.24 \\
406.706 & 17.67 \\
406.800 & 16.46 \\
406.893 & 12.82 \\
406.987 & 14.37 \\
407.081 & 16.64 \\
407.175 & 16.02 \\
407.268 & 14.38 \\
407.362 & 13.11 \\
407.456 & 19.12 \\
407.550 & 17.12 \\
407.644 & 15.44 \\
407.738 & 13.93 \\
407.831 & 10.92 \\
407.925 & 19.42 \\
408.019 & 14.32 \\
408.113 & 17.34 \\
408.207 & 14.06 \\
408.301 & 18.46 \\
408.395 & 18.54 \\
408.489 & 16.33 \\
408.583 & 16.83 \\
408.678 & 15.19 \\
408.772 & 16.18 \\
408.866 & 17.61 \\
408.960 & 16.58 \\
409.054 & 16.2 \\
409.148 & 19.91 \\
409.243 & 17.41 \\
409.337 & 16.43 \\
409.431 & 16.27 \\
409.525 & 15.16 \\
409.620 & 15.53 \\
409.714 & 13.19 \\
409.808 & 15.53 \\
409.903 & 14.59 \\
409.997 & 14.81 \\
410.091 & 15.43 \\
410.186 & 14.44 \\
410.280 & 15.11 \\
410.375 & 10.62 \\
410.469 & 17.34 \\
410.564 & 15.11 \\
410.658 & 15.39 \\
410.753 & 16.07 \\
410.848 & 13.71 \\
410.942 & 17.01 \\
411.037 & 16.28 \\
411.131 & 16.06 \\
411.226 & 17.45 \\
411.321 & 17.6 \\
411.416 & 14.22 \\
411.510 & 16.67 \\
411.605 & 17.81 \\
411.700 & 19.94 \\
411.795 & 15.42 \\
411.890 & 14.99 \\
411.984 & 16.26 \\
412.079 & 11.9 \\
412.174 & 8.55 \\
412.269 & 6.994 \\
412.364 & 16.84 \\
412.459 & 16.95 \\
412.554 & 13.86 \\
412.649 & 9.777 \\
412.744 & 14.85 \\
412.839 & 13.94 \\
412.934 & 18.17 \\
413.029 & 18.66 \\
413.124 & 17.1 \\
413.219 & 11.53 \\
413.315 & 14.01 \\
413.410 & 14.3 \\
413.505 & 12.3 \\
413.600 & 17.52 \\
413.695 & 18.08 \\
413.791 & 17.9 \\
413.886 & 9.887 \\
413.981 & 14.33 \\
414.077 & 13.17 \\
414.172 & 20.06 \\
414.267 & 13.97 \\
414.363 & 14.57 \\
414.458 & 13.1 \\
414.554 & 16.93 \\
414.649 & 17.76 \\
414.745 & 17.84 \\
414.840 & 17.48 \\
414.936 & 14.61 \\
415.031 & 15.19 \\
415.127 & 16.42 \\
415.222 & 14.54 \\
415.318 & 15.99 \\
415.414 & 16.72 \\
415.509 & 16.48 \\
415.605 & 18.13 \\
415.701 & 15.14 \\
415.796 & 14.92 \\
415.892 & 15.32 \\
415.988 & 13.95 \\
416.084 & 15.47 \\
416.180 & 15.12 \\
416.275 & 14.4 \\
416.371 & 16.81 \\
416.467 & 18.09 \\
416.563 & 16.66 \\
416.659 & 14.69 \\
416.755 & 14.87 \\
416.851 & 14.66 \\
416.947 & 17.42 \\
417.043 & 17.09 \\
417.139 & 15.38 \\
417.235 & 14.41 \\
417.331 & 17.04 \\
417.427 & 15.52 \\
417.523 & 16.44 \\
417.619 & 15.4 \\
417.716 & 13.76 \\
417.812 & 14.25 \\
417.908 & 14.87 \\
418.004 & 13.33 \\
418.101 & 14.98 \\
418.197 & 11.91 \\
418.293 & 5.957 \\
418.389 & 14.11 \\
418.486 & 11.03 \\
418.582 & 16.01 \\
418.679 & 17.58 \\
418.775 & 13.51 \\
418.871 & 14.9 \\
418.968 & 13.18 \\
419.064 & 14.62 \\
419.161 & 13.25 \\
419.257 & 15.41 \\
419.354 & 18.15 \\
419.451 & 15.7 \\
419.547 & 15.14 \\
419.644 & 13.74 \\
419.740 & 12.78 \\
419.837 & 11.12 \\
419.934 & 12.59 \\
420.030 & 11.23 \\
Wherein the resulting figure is -0.02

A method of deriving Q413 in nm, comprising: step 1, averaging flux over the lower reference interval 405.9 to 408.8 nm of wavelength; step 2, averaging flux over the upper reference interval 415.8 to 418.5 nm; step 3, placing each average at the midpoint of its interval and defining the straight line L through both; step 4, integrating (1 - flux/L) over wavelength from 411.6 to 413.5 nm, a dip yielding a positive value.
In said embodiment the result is 0.10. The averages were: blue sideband 15.8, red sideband 14.8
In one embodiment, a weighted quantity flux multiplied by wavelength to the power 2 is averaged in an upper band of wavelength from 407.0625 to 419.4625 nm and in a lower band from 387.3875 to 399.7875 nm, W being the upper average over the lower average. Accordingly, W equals 1.07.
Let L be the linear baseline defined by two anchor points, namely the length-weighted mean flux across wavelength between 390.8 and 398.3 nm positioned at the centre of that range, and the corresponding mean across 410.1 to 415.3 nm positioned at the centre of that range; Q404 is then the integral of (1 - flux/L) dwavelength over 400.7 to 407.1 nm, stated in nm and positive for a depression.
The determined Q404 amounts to -0.14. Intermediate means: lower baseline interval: 15.6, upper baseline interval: 15.2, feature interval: 15.7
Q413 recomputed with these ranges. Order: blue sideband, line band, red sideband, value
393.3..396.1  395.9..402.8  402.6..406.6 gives 0.16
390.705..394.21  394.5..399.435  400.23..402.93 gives 0.18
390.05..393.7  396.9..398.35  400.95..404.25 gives 0.06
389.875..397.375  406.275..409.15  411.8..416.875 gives -0.12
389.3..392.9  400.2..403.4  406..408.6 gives 0.11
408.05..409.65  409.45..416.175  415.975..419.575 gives 0.26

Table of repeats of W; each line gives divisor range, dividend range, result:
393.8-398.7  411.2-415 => 1.09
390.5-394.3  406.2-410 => 1.06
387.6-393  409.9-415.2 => 1.02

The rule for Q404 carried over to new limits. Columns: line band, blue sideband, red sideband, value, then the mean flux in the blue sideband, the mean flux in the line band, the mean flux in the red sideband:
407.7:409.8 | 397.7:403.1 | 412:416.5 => -0.110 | 15.8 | 16.2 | 15.1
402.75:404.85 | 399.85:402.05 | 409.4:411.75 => -0.012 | 15.7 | 15.8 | 15.6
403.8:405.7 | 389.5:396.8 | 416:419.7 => -0.080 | 15.9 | 16.1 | 14.9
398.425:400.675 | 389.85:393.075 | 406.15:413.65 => 0.099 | 17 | 15.6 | 15.5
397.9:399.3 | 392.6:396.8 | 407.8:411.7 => -0.050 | 15.1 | 15.9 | 16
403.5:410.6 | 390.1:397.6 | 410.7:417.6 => -0.096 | 15.7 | 15.7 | 15.5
